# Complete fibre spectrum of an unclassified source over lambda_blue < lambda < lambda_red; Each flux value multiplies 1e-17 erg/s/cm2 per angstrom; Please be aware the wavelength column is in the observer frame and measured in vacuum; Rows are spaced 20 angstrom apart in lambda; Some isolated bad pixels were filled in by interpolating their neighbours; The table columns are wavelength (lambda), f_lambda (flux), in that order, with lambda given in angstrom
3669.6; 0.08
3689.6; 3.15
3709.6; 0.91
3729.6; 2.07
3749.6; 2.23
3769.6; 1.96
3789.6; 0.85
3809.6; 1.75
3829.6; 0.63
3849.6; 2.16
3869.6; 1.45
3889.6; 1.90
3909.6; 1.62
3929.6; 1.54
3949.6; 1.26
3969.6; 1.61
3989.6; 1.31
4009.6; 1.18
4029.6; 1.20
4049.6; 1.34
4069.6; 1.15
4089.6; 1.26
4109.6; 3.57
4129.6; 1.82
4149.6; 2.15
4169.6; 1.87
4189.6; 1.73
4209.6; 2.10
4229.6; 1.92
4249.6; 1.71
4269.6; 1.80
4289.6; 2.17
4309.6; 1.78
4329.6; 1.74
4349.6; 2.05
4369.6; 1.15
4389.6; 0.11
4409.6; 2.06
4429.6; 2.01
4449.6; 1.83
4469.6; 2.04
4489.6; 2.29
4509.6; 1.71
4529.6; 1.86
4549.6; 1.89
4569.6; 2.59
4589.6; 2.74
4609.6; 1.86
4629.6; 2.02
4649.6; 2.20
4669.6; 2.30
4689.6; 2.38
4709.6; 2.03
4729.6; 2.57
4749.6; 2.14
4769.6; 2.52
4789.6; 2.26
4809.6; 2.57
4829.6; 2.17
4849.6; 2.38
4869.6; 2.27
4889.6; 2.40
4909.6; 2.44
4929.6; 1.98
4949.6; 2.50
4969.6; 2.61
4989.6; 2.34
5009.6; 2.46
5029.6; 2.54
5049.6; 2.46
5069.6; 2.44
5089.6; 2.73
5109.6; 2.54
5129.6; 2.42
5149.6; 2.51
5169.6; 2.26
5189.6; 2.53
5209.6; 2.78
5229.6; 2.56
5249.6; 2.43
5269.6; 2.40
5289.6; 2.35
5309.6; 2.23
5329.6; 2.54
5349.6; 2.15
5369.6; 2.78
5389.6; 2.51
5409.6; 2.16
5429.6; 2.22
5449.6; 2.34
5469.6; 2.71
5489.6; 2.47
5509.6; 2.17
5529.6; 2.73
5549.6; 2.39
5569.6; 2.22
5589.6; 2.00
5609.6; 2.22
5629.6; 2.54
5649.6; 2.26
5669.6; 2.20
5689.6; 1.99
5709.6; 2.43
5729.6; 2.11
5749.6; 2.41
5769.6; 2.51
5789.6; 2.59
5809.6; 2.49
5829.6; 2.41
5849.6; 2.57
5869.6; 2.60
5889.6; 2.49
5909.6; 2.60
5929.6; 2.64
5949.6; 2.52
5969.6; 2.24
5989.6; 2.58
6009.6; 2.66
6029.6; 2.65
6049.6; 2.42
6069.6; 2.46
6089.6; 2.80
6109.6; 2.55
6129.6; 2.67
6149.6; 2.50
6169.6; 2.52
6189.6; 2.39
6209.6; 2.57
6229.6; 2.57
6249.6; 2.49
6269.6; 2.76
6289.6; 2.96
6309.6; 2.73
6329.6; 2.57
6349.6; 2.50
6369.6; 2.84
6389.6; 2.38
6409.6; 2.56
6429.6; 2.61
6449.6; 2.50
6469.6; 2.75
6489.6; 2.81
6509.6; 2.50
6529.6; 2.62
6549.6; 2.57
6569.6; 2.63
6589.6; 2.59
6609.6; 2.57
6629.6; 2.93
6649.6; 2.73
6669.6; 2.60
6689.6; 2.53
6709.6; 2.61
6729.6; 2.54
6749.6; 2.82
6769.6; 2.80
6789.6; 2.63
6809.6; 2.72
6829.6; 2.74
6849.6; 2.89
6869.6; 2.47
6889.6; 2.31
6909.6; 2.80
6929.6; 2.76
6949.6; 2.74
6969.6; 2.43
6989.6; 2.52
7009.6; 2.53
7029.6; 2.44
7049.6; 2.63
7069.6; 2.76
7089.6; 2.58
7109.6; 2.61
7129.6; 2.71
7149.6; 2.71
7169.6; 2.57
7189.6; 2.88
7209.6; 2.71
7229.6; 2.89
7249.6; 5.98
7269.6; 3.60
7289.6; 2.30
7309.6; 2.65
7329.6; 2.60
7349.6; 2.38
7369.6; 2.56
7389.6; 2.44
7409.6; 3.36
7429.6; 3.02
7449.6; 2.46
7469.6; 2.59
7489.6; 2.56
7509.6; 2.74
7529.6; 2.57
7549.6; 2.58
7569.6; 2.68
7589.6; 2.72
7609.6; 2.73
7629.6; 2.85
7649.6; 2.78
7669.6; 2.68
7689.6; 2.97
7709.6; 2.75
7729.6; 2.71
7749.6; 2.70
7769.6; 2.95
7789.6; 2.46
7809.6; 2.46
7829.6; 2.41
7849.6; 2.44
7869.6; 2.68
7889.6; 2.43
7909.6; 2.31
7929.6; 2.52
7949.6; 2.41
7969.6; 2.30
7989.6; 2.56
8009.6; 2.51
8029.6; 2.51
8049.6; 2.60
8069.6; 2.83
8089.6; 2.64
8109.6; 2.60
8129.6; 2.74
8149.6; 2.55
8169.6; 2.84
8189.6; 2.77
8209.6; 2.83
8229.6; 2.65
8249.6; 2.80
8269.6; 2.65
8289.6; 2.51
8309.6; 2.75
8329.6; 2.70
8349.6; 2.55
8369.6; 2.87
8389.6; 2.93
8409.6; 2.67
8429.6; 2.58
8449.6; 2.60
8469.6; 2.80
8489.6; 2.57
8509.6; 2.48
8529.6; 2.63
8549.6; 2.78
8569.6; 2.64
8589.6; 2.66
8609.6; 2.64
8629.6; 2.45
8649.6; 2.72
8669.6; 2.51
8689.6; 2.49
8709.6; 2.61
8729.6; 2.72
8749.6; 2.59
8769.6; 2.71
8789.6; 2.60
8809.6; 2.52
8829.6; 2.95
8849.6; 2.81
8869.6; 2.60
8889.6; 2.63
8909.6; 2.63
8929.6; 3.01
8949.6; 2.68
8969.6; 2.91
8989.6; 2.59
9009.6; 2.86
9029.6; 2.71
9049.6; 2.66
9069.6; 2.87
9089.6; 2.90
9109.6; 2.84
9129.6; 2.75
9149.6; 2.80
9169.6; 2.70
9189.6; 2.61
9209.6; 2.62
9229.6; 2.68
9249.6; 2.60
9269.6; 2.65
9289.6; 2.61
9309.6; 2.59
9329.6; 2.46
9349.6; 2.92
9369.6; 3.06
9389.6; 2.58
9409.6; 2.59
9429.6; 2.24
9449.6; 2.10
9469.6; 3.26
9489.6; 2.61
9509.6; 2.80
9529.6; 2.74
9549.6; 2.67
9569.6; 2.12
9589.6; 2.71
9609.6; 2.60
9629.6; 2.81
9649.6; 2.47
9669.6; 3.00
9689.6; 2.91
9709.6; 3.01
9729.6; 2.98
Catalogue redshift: 0.104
